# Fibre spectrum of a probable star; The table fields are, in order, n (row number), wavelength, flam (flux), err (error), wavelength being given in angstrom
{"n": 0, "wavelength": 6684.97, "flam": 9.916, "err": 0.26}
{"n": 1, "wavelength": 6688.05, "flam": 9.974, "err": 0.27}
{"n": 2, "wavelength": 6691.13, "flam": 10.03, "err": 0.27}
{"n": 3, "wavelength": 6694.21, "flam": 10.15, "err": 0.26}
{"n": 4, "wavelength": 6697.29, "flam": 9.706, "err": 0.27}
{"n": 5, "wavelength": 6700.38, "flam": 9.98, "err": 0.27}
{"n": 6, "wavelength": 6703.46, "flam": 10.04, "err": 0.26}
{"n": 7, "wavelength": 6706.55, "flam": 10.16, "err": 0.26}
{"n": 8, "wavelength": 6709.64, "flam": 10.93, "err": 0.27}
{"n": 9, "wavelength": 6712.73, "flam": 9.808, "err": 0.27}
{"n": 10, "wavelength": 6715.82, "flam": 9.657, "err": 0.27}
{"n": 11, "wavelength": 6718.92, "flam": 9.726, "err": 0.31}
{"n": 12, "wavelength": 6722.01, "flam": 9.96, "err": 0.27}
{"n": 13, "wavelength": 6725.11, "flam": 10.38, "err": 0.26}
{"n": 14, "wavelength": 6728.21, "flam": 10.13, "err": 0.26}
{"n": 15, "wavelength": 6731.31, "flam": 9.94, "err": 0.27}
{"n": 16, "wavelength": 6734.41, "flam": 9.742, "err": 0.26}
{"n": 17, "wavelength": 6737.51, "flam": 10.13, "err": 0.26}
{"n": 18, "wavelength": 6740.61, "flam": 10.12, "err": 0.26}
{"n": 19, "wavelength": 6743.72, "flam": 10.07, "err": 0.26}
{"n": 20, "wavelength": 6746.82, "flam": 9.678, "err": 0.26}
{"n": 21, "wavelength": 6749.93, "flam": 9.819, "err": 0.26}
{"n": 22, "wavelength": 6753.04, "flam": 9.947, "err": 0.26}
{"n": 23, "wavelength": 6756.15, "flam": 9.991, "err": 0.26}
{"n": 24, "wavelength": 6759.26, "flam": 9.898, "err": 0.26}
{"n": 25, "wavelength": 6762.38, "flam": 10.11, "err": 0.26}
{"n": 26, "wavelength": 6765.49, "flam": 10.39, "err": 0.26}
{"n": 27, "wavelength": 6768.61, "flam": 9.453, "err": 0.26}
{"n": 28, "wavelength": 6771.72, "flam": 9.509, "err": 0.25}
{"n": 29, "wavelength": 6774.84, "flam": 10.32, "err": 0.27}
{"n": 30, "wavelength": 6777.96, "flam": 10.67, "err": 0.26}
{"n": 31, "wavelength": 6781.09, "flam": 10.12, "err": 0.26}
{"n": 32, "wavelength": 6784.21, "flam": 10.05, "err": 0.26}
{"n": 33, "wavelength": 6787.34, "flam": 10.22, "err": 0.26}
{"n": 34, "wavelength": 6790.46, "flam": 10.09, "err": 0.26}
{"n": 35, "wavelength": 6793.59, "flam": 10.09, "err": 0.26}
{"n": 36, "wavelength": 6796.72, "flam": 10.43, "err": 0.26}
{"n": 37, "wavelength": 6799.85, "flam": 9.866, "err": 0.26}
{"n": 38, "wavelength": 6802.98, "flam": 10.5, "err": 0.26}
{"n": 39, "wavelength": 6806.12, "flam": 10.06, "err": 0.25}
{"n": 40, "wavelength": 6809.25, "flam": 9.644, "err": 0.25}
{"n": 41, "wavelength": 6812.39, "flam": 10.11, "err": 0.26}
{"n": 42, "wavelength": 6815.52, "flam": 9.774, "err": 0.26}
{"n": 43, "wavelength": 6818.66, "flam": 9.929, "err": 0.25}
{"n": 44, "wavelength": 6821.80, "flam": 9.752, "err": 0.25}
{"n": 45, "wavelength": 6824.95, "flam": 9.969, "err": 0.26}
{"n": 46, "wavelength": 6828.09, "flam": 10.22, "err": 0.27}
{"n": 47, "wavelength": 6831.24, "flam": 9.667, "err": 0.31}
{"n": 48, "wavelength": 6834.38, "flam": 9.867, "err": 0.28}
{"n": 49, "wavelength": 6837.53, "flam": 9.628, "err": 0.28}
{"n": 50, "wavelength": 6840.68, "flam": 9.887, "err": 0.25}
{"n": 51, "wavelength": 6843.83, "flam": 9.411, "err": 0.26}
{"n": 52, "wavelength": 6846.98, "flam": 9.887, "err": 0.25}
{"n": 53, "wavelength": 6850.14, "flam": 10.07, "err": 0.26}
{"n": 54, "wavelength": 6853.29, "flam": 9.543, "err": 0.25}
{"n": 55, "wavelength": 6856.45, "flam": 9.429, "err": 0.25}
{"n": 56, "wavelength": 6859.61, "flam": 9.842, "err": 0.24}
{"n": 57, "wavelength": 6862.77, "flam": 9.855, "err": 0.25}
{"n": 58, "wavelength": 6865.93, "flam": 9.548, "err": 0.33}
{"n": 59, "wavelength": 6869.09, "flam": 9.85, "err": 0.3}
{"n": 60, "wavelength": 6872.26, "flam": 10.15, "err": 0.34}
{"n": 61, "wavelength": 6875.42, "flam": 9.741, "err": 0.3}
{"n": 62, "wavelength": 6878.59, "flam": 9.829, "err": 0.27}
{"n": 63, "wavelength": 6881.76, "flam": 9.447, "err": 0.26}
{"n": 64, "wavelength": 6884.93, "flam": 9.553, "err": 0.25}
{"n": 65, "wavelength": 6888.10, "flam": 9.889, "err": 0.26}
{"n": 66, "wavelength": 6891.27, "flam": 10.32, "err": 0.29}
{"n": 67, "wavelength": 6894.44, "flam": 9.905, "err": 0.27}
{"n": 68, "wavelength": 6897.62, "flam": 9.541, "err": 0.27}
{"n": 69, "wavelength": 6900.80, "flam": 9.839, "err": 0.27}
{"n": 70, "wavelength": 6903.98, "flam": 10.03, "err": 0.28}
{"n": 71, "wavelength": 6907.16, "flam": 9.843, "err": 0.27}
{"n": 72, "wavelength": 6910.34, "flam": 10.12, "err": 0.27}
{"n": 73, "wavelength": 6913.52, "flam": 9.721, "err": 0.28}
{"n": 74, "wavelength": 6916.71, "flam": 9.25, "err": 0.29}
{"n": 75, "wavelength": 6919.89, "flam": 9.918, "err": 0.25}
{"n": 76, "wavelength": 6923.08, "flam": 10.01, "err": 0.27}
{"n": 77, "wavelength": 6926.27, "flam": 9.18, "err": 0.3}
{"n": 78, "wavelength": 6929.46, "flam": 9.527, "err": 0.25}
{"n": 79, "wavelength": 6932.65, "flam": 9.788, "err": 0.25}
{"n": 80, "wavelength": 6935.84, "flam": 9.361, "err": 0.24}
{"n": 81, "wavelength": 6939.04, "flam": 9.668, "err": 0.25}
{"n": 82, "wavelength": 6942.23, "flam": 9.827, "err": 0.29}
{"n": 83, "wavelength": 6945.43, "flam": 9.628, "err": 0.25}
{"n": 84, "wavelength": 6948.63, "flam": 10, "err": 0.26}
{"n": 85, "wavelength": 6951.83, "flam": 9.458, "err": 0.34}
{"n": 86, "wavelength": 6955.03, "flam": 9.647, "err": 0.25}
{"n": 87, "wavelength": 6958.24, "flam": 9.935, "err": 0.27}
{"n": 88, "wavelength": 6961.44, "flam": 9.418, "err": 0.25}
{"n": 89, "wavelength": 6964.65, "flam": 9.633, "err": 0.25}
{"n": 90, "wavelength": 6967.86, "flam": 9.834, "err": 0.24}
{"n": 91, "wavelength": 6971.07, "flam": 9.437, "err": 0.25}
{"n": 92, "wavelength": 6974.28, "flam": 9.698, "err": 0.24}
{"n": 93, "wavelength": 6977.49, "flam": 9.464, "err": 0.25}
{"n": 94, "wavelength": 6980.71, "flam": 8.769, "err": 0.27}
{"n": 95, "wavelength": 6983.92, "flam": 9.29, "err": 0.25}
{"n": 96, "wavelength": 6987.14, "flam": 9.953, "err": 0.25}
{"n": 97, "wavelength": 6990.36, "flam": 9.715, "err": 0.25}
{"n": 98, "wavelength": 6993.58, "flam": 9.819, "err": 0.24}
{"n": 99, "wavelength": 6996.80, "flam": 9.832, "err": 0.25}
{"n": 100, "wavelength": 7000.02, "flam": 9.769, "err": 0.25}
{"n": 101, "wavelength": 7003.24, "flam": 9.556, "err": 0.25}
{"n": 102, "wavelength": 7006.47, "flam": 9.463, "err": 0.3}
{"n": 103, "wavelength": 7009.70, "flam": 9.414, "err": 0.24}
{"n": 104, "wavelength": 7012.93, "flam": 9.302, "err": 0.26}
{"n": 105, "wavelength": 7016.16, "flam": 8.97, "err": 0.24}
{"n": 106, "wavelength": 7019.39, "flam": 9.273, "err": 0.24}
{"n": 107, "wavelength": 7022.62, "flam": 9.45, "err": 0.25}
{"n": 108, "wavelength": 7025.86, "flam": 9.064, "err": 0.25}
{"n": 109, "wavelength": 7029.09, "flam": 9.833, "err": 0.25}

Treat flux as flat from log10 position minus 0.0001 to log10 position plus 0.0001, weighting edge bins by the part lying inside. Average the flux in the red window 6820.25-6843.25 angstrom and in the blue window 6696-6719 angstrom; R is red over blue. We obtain 0.98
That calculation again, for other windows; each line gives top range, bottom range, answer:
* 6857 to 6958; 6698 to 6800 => 0.97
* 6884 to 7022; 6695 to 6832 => 0.96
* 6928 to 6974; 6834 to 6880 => 0.99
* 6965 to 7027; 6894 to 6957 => 0.98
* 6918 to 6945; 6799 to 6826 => 0.97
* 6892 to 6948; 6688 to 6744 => 0.97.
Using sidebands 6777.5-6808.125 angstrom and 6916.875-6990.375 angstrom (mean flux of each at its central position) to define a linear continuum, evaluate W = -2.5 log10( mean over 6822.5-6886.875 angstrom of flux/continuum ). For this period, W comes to 0.02 mag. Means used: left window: 10.2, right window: 9.61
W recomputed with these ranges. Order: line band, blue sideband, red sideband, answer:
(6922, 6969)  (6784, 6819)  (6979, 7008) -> 0.00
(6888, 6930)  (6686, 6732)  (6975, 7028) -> -0.02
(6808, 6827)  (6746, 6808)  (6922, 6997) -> 0.01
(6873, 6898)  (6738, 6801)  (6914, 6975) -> 0.00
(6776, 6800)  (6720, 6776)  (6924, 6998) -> -0.03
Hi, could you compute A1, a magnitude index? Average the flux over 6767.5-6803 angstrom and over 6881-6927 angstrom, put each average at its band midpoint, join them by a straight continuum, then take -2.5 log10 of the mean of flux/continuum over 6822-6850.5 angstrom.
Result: 0.02 mag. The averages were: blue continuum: 10.1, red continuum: 9.79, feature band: 9.83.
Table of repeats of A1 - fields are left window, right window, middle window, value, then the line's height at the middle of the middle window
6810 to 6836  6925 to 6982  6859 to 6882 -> 0.00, 9.78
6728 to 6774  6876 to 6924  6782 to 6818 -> -0.02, 9.89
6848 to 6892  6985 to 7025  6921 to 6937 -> 0.01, 9.67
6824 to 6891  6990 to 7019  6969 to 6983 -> 0.02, 9.57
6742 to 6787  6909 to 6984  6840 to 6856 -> 0.01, 9.83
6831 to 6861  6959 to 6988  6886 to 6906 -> -0.03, 9.64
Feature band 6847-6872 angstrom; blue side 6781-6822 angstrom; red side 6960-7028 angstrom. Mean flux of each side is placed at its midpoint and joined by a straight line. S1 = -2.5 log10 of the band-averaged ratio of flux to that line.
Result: 0.01 mag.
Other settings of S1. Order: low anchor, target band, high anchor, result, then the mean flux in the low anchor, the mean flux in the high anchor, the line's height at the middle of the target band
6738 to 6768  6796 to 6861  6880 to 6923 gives 0.00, 9.99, 9.81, 9.9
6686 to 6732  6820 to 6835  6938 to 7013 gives -0.01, 10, 9.61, 9.85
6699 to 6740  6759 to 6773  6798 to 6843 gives 0.01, 10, 9.91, 9.99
